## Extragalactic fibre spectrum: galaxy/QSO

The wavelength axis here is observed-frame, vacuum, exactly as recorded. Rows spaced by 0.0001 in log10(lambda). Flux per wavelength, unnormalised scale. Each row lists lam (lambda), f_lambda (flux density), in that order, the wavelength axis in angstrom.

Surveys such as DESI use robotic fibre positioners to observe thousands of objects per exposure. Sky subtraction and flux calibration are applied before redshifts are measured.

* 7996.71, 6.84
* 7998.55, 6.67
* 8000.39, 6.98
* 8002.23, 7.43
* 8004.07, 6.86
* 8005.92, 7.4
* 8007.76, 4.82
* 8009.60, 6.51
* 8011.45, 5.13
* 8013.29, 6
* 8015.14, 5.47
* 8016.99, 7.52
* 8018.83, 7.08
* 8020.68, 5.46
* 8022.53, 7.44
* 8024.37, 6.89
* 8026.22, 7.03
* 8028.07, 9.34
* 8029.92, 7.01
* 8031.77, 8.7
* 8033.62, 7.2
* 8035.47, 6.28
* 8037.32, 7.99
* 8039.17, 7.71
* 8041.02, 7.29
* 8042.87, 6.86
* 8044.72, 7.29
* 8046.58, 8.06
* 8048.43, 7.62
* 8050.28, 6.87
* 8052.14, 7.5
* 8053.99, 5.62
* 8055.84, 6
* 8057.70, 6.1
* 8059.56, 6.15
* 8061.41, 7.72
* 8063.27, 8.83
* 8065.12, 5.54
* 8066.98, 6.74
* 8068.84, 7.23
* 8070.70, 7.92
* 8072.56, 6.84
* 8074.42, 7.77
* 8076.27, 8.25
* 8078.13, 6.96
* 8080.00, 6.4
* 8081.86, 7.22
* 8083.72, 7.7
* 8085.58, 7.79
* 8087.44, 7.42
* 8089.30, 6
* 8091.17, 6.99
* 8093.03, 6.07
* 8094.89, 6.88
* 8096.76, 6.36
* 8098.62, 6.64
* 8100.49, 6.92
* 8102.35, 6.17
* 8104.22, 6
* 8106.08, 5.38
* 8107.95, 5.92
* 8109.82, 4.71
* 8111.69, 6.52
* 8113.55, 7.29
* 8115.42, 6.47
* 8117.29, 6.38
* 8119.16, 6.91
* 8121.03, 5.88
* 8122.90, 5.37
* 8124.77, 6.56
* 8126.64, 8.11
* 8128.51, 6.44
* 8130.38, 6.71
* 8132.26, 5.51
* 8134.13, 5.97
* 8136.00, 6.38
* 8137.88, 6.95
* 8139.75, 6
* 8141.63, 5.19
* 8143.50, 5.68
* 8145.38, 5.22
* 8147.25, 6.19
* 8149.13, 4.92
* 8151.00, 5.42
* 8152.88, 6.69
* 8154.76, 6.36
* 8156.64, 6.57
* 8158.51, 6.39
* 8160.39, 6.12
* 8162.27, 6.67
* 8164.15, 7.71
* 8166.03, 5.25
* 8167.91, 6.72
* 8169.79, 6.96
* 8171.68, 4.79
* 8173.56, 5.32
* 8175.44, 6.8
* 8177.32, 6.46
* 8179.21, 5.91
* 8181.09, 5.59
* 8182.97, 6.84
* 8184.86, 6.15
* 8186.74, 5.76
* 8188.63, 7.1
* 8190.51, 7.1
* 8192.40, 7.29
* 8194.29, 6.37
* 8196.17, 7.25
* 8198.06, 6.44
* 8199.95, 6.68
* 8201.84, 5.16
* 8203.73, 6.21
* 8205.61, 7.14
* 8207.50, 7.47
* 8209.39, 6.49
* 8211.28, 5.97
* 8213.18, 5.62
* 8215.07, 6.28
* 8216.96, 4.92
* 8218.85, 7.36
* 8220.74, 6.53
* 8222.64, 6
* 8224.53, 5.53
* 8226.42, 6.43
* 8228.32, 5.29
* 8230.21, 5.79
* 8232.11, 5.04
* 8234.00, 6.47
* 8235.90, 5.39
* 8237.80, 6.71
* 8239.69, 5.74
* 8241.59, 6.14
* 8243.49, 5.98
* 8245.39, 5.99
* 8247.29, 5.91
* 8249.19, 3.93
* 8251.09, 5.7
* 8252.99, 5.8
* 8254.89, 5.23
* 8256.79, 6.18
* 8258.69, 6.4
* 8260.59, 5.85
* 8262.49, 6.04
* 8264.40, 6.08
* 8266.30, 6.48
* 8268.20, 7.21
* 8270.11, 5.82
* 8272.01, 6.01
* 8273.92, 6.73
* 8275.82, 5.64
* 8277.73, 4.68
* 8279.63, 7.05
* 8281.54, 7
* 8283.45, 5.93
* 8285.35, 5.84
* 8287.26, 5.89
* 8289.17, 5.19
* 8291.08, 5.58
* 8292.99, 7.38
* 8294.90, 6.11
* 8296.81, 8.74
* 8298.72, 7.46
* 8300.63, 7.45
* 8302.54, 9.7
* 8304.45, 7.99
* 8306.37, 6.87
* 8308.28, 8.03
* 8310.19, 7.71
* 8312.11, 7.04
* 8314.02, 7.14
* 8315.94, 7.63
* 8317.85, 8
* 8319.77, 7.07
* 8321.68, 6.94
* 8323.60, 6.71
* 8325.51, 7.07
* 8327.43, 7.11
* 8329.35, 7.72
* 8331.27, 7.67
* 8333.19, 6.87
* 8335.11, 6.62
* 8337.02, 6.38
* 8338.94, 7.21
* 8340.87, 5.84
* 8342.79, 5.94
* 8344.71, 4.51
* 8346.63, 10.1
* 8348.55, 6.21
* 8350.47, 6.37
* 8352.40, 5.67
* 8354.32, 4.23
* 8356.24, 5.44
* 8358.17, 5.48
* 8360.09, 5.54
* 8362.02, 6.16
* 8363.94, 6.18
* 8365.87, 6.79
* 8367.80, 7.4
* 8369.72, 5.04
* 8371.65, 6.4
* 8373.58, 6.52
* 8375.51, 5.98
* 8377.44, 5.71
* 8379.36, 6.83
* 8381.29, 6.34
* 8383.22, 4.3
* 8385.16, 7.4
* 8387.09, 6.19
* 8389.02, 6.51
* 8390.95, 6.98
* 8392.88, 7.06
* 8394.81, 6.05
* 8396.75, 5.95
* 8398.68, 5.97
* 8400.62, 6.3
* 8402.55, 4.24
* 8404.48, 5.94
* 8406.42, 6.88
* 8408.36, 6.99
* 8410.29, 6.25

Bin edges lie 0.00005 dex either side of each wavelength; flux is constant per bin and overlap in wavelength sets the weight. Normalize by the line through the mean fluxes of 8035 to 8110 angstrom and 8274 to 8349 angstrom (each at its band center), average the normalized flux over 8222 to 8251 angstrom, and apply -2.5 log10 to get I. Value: 0.20 mag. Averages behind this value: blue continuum 6.9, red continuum 6.93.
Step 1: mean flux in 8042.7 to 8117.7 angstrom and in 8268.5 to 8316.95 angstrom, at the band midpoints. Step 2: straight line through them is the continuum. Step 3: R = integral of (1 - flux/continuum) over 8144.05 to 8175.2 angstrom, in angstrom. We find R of 3.3 angstrom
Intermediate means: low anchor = 6.81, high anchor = 6.83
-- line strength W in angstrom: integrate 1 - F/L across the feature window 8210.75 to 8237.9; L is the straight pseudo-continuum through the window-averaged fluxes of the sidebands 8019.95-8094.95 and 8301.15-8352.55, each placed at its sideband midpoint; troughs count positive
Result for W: 4.6 angstrom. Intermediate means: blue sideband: 7.15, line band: 5.93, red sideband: 7.14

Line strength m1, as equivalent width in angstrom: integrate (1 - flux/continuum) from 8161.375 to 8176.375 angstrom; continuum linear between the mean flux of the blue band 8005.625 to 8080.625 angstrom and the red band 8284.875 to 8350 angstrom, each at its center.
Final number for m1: 1.59 angstrom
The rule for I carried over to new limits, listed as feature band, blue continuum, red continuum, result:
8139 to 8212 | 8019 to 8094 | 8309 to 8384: 0.102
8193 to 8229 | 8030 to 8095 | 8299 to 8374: 0.109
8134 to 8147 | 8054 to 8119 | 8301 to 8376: 0.139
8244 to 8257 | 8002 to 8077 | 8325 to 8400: 0.192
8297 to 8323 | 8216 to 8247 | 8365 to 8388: -0.243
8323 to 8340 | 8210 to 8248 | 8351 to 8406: -0.172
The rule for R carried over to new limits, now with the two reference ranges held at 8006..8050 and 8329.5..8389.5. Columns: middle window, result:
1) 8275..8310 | -2.3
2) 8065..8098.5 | -0.7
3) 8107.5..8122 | 1.1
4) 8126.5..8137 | 0.6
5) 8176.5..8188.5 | 0.9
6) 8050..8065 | 0.3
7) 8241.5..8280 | 3.3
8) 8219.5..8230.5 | 1.0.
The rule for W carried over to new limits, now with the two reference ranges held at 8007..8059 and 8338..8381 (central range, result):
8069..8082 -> -1.04 angstrom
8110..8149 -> 2.61 angstrom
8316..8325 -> -1.40 angstrom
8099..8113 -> 1.49 angstrom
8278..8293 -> 0.56 angstrom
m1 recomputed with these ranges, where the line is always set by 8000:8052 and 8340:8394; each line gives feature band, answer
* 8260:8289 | 1.3 angstrom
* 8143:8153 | 1.7 angstrom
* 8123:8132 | 0.1 angstrom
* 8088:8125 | 2.9 angstrom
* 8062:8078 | -1.1 angstrom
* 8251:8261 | 0.9 angstrom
